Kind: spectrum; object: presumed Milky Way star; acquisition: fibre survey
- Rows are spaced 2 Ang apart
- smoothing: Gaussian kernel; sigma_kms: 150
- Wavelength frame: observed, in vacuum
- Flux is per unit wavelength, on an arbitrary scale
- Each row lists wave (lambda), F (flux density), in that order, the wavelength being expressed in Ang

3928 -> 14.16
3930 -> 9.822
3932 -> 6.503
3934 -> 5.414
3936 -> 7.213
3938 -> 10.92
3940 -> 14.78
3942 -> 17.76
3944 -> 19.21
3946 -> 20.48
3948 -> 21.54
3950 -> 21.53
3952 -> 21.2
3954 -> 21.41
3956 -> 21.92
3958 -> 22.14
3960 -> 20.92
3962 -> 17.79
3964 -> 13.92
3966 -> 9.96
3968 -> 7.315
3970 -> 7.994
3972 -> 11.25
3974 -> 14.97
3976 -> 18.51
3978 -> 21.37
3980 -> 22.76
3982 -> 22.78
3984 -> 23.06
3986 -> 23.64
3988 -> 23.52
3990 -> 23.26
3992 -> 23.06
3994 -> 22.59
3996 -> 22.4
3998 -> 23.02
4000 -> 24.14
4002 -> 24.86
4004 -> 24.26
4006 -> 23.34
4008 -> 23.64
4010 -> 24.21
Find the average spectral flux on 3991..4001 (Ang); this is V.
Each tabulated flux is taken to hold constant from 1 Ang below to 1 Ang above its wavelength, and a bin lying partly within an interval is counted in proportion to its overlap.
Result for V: 23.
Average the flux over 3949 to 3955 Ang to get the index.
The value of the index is 21.4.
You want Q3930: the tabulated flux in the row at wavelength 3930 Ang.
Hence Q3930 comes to 9.822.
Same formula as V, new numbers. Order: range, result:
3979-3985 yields 22.9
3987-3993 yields 23.3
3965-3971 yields 8.42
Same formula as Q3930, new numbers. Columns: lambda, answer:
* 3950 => 21.53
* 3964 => 13.92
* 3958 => 22.14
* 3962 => 17.79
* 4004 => 24.26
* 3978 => 21.37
